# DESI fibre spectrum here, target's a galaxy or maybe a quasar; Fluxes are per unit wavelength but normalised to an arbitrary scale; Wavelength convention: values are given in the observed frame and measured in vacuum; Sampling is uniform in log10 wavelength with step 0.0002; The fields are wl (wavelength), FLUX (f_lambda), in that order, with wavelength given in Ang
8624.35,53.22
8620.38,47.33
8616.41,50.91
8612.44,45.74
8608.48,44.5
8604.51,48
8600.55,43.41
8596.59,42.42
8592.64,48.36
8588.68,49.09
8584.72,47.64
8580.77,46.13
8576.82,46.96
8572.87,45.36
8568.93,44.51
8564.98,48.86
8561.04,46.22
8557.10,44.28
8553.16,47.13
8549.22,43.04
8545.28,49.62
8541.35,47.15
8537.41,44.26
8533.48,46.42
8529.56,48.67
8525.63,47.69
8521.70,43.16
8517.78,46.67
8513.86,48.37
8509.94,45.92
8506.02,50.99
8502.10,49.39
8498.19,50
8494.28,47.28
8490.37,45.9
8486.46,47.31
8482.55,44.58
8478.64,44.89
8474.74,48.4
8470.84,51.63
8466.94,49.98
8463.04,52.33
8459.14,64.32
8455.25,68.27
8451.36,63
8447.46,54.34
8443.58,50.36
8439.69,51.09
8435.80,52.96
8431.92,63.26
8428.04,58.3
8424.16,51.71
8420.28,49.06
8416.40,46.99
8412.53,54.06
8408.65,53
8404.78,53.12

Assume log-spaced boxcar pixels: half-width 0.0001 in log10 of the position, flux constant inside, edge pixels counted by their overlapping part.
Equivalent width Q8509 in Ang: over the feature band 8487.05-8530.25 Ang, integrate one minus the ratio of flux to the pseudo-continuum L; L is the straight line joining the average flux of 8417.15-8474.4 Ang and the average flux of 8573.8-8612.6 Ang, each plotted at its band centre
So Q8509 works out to 3.2 Ang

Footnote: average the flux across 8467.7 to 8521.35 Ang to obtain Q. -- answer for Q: 47.7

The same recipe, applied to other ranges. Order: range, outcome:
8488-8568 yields 47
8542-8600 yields 46.3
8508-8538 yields 46.5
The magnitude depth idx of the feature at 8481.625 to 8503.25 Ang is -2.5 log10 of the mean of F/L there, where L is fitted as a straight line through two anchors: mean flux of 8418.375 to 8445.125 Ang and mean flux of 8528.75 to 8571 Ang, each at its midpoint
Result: 0.06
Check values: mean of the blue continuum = 53.9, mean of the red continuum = 46.3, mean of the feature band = 47.5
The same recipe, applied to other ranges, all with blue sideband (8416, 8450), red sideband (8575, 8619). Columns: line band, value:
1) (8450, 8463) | -0.204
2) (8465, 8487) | 0.086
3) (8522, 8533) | 0.054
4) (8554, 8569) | 0.044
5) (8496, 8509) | 0.019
